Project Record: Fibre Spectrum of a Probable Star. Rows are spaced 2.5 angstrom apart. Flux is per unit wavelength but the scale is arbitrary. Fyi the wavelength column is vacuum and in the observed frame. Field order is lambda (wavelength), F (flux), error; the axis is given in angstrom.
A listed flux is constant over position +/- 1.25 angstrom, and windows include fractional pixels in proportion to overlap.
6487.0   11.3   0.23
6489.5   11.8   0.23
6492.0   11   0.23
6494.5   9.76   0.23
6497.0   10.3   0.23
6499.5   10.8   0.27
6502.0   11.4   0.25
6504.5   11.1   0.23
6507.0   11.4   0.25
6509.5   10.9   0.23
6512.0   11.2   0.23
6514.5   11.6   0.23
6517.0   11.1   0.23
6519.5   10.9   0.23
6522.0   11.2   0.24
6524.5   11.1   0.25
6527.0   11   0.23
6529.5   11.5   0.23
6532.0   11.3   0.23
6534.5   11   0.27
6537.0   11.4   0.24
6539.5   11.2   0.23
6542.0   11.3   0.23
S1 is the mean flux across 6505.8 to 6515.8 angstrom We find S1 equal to 11.3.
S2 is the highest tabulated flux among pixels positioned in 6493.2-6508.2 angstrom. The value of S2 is 11.4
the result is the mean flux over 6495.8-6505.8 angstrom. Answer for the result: 10.9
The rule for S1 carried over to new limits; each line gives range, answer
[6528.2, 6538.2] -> 11.3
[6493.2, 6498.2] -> 10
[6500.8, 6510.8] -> 11.2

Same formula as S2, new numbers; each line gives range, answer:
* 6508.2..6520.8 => 11.6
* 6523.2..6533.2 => 11.5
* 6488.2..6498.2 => 11.8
